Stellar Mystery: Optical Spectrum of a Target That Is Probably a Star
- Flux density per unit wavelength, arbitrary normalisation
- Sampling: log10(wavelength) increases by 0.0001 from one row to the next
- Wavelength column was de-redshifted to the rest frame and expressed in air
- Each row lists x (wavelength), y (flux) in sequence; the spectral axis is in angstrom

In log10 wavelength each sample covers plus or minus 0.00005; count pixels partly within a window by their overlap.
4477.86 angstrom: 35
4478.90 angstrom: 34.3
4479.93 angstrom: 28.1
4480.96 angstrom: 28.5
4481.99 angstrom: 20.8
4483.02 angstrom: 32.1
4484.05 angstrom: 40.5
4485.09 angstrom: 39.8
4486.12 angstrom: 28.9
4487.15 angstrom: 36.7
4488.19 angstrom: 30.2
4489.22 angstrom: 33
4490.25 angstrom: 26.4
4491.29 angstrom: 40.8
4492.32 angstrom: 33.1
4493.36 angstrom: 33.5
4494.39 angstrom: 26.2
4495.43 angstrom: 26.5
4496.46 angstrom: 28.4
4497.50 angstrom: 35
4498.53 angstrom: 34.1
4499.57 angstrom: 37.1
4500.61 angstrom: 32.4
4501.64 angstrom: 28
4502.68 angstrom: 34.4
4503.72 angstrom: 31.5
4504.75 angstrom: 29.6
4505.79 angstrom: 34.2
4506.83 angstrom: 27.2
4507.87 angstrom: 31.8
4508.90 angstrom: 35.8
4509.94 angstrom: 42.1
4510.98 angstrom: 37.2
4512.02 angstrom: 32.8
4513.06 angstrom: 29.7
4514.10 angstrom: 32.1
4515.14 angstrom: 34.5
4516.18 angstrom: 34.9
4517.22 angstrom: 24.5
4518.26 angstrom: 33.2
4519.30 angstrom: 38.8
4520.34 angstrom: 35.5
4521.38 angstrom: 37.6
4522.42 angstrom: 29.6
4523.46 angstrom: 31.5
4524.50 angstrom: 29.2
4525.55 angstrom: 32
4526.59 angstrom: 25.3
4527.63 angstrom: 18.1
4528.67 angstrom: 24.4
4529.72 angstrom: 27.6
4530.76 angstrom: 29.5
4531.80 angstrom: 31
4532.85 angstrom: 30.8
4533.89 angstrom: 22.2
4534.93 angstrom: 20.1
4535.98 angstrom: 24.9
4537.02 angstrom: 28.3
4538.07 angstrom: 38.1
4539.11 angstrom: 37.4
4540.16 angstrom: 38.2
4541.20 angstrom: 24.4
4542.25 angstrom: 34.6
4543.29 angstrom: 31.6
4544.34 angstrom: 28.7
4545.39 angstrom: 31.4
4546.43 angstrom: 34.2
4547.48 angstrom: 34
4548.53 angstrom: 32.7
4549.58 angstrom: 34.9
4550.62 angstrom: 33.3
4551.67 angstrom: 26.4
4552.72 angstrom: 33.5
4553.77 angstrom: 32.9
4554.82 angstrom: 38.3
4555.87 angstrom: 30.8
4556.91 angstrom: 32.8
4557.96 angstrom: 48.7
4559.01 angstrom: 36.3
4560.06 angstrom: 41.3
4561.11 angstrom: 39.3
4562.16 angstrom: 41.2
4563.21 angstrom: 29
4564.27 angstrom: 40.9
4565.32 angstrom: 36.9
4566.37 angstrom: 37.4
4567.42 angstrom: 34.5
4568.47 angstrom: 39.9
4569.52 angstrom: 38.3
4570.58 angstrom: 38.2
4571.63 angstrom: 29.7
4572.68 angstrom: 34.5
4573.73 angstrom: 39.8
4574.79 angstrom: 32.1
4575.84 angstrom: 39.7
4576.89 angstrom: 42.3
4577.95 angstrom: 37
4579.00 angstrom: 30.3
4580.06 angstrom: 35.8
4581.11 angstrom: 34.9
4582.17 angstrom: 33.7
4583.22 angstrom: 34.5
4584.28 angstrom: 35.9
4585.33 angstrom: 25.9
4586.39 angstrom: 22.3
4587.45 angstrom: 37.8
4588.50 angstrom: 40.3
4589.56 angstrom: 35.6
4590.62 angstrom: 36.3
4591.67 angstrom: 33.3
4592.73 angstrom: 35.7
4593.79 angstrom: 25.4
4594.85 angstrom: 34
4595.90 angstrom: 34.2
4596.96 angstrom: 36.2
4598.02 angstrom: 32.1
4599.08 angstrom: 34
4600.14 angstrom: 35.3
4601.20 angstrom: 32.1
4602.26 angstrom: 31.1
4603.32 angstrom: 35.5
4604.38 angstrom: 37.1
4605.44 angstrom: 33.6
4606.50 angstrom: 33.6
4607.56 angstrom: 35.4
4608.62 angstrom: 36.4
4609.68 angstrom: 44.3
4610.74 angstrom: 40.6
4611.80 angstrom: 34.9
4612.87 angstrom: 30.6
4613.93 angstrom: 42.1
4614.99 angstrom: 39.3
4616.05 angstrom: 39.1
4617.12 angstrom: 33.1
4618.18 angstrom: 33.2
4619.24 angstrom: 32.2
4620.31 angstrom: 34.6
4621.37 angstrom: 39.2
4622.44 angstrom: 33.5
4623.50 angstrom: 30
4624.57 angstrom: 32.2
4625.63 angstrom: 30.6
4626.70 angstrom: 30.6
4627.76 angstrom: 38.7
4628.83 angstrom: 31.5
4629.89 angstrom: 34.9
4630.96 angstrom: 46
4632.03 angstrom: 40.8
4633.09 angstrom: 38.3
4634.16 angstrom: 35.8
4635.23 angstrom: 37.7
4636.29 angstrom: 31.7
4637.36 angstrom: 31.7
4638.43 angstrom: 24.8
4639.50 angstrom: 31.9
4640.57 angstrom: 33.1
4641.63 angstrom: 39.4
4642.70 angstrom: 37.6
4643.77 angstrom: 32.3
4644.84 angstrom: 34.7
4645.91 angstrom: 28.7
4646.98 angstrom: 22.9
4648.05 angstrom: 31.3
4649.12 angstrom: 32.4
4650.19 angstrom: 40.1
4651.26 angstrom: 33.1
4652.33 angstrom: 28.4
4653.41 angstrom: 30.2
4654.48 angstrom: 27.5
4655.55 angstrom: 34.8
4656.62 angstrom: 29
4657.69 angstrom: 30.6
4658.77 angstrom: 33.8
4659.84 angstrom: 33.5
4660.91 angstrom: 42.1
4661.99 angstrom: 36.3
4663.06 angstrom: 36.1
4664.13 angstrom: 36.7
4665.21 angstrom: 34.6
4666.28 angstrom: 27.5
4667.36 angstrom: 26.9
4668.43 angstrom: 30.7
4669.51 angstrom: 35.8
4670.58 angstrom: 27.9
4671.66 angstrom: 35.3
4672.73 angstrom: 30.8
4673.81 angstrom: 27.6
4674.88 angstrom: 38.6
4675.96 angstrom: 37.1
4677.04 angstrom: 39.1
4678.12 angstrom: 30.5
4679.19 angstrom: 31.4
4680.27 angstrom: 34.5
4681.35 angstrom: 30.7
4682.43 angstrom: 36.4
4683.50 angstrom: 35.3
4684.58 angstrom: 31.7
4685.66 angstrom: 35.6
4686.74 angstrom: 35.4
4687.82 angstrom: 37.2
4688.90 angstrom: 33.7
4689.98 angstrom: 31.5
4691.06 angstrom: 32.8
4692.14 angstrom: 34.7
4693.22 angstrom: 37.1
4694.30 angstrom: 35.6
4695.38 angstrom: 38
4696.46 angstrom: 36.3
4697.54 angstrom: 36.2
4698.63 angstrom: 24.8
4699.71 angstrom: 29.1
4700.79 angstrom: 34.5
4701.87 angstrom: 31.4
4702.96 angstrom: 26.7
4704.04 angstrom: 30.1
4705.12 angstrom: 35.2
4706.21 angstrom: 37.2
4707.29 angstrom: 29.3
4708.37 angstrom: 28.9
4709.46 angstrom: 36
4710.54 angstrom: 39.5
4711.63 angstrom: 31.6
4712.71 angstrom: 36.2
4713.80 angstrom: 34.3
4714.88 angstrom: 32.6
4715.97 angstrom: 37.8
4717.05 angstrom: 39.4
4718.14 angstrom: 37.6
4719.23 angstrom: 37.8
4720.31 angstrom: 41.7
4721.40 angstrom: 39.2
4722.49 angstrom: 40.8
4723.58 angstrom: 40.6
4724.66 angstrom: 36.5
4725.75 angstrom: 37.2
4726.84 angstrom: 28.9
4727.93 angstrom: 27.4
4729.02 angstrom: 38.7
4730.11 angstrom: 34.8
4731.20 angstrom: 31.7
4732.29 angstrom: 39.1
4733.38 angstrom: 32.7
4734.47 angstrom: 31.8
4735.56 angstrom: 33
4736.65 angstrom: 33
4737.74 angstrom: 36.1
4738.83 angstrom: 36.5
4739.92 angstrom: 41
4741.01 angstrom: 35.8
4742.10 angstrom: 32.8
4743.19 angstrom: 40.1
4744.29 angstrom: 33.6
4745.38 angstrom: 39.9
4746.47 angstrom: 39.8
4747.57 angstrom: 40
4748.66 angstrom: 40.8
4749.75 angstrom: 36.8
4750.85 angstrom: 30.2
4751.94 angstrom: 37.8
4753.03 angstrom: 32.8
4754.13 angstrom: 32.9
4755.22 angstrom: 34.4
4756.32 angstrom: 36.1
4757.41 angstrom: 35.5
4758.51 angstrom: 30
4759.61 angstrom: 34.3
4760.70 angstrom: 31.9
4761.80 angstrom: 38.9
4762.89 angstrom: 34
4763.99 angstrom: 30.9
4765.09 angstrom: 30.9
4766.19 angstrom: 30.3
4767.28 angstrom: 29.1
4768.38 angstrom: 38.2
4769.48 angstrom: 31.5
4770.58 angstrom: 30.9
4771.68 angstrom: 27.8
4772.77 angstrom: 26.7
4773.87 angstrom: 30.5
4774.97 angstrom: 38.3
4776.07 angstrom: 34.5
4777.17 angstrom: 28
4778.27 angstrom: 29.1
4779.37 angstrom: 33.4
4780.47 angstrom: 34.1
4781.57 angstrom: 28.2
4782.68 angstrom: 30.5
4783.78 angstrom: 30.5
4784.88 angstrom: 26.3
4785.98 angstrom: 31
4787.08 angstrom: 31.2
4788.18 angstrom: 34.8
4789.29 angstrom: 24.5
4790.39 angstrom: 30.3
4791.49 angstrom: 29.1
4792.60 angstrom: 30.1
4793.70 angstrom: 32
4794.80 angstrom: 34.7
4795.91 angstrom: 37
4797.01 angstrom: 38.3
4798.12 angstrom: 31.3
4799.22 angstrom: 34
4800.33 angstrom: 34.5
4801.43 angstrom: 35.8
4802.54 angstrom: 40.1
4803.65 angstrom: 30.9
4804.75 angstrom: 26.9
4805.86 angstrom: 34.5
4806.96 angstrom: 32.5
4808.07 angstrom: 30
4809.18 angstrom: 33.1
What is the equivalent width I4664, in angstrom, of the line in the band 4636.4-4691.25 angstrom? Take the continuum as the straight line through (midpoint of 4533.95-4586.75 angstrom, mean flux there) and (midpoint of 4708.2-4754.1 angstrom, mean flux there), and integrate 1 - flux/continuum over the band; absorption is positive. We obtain 3.6 angstrom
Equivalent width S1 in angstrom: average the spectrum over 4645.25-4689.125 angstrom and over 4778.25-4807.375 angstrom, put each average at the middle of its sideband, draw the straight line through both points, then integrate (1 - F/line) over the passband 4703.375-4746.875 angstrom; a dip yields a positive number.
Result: -4.1 angstrom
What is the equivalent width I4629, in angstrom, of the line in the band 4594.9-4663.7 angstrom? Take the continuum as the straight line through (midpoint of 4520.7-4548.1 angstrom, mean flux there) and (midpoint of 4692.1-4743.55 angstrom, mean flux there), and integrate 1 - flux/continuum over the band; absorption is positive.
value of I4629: -4.0 angstrom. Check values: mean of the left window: 29.8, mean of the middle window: 34.4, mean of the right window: 34.9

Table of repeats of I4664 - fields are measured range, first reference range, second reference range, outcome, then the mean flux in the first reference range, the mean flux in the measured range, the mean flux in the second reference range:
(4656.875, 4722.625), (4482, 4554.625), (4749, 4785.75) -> -4.2 angstrom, 31.7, 34.2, 32.3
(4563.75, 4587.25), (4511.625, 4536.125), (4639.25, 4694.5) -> -3.3 angstrom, 29.6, 35.2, 33.3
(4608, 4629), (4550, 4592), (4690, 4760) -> 0.0 angstrom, 35.6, 35.4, 35.1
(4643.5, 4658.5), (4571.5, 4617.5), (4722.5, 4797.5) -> 1.5 angstrom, 35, 31.2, 33.6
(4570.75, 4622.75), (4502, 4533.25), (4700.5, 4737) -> -3.3 angstrom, 31.5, 34.9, 34.8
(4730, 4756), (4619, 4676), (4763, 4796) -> -3.3 angstrom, 33.4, 35.7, 31.1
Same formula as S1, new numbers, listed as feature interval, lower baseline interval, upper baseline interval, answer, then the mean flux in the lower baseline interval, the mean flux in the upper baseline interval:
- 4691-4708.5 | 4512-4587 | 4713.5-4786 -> 0.56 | 33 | 34.3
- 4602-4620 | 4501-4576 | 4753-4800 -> -1.85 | 33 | 32.1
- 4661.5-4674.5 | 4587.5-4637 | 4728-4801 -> 0.89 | 35.3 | 33.4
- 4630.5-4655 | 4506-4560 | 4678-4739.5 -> 0.06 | 32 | 34.5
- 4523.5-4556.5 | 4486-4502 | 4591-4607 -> 2.41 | 32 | 33.6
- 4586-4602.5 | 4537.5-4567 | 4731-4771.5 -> 0.61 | 35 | 34.7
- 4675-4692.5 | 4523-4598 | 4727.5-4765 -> 0.09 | 33.3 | 35.1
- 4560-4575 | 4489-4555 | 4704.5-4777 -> -2.15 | 31.5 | 34.8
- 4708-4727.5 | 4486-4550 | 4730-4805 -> -2.04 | 31.5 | 33.4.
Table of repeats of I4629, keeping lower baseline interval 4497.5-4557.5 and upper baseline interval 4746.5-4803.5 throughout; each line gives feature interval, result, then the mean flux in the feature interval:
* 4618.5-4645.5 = -2.0 angstrom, 34.5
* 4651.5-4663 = -0.2 angstrom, 32.8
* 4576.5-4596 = -1.2 angstrom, 33.9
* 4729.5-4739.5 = -0.5 angstrom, 34.4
